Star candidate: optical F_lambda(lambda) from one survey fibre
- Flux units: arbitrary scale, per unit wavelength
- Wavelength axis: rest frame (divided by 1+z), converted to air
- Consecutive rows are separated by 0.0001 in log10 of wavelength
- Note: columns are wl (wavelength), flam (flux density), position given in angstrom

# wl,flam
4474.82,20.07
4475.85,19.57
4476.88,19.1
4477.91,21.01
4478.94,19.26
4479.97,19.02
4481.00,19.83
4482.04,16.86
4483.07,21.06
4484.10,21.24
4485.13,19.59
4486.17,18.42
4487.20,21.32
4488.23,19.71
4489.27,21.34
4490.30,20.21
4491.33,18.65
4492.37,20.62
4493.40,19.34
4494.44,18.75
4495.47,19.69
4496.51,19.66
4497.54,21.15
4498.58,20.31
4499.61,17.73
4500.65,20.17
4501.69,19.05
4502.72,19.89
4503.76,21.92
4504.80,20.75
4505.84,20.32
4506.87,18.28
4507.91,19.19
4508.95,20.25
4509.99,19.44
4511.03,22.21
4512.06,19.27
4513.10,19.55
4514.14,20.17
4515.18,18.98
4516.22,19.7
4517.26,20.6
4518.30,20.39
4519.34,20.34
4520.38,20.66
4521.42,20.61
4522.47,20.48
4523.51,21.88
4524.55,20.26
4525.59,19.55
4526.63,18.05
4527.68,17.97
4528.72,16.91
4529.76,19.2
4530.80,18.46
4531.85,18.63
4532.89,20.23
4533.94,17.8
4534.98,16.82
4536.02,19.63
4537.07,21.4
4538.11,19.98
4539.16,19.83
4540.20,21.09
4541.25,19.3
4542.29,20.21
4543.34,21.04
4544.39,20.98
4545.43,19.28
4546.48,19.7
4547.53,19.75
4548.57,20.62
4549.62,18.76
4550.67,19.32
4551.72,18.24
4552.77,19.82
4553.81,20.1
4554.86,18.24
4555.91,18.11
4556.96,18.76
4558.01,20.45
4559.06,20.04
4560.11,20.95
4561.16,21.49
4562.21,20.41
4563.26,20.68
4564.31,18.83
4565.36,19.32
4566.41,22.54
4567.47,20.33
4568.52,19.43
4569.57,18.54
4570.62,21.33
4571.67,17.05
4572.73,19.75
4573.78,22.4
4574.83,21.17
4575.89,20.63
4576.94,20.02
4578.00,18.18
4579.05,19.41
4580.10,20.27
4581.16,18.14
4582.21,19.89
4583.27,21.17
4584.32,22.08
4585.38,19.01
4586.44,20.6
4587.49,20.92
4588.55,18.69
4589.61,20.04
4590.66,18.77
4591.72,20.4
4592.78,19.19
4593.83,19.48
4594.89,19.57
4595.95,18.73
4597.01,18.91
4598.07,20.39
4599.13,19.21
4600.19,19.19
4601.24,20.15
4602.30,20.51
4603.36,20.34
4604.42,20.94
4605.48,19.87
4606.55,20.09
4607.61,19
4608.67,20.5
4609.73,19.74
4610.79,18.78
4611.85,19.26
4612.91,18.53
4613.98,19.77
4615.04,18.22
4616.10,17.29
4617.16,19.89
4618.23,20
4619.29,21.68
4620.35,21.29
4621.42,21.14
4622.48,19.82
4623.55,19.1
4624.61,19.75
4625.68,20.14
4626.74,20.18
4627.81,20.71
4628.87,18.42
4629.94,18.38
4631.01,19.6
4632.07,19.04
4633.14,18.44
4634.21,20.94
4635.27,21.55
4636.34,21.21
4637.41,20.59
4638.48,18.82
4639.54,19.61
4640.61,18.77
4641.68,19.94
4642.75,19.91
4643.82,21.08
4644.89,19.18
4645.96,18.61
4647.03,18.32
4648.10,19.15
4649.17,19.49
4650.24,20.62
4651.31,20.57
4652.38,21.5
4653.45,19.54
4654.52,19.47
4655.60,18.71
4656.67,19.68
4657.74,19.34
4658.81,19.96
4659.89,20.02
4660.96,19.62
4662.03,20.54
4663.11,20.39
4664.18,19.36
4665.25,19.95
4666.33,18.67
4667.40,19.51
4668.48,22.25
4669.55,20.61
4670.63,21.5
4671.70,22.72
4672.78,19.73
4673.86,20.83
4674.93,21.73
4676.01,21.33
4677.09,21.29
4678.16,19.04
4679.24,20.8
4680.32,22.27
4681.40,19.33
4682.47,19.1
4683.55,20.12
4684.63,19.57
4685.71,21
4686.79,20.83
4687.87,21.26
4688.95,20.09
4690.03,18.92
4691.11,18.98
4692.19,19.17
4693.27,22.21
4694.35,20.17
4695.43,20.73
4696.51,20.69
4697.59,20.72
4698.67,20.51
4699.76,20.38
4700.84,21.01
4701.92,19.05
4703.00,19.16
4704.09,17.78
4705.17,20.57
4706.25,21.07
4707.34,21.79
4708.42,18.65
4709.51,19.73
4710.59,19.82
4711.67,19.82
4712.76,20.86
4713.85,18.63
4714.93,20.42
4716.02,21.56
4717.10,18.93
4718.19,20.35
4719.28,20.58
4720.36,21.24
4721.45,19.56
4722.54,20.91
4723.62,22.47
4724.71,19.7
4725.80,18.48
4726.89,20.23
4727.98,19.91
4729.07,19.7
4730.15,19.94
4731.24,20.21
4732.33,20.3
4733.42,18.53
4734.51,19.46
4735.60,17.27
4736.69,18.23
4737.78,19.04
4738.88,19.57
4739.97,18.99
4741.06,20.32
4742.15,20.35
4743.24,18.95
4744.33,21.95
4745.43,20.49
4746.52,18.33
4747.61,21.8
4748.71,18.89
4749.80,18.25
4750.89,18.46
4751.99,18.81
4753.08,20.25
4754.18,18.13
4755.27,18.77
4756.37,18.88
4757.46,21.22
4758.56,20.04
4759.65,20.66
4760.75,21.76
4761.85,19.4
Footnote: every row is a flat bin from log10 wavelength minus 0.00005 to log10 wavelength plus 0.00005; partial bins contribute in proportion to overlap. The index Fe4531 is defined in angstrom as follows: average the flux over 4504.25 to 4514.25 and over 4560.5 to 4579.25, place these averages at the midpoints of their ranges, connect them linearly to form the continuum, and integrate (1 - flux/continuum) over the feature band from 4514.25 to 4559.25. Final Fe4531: 1.0 angstrom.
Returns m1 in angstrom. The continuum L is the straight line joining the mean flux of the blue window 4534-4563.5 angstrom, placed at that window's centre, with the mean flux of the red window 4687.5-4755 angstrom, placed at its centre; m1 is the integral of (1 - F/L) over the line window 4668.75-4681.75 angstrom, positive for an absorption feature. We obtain -0.7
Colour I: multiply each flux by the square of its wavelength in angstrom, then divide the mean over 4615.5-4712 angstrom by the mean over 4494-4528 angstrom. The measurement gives 1.1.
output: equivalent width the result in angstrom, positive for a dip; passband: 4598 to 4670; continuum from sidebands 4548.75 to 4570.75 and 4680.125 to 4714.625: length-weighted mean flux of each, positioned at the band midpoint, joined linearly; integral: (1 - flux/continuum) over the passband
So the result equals 0.6 angstrom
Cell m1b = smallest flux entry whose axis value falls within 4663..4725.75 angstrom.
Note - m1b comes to 17.78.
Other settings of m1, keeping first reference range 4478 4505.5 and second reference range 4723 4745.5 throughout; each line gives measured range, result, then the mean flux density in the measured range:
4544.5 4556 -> 0.3 angstrom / 19.4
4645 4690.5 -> -1.0 angstrom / 20.2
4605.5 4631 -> 0.2 angstrom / 19.6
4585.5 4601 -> 0.2 angstrom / 19.6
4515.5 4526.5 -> -0.3 angstrom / 20.3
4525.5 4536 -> 0.8 angstrom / 18.4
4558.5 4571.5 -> -0.3 angstrom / 20.2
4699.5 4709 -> -0.1 angstrom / 19.9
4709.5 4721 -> -0.3 angstrom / 20.2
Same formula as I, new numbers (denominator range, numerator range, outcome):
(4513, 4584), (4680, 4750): 1.09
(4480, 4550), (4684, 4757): 1.10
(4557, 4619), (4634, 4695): 1.05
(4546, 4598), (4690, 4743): 1.07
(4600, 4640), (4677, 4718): 1.05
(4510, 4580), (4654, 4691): 1.08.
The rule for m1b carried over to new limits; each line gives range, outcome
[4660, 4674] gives 18.67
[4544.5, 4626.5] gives 17.05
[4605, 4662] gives 17.29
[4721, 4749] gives 17.27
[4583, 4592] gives 18.69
